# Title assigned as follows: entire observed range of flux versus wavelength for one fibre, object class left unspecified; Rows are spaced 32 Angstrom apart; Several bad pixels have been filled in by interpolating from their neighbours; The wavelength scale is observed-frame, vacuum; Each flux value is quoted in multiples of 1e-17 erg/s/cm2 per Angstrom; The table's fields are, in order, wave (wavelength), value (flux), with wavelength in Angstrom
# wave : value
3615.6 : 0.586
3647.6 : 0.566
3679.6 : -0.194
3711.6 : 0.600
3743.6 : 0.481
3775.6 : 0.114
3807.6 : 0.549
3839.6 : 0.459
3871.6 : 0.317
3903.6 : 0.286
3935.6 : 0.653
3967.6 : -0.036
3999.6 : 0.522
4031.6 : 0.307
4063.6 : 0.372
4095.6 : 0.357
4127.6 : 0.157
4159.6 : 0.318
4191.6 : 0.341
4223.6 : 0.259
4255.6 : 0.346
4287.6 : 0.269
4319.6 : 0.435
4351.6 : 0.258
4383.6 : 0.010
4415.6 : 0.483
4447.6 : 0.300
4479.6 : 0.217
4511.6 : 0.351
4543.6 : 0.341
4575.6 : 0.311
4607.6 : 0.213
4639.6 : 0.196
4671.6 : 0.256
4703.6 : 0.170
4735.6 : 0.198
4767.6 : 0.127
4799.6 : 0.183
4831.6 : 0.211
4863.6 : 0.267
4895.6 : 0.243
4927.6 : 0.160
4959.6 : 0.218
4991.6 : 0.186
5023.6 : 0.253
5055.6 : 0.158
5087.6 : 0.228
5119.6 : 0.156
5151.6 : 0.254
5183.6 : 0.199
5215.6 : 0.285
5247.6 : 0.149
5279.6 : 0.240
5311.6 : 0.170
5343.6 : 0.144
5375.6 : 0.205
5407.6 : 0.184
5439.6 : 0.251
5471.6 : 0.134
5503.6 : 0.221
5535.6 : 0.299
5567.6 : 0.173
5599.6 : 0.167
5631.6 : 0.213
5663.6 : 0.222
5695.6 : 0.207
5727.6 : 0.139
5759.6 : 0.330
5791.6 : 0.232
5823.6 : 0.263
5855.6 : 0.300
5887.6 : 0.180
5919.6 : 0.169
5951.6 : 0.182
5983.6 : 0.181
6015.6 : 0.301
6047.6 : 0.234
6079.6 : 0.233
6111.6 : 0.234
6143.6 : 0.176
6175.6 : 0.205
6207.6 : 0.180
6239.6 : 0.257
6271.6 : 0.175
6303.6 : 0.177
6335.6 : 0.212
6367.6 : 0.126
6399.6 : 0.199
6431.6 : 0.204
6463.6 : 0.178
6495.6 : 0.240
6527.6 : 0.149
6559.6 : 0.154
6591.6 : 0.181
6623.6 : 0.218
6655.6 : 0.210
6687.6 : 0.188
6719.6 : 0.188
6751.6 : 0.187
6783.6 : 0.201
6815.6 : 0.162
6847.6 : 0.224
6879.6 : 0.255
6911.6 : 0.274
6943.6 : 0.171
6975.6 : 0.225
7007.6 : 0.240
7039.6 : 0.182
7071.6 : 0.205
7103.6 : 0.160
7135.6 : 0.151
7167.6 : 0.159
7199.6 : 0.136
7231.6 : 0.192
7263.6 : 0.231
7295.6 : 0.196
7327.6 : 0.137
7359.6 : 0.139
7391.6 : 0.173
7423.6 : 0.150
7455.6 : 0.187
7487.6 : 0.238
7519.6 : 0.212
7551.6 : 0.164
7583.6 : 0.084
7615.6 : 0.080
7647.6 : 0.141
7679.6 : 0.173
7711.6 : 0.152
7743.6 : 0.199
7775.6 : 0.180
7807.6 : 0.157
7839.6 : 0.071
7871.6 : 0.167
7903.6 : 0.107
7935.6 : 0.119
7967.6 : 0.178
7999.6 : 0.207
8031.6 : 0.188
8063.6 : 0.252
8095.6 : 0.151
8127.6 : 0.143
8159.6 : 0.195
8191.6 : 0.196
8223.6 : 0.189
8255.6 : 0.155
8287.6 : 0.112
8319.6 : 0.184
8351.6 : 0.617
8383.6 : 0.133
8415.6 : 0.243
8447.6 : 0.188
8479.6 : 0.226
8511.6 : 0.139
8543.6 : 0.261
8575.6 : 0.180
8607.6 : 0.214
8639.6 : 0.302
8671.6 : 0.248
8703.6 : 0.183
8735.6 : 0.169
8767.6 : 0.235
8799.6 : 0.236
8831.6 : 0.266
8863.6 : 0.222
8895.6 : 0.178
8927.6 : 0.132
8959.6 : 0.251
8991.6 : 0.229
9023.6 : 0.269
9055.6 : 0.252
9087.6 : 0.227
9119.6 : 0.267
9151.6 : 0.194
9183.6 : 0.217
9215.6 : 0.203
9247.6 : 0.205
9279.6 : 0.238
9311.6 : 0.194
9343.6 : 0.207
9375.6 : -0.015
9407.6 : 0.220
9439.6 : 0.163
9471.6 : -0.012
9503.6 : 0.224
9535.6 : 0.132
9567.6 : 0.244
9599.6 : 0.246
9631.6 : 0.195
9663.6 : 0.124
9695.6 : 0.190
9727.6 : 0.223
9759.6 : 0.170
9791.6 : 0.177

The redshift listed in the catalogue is 1.24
